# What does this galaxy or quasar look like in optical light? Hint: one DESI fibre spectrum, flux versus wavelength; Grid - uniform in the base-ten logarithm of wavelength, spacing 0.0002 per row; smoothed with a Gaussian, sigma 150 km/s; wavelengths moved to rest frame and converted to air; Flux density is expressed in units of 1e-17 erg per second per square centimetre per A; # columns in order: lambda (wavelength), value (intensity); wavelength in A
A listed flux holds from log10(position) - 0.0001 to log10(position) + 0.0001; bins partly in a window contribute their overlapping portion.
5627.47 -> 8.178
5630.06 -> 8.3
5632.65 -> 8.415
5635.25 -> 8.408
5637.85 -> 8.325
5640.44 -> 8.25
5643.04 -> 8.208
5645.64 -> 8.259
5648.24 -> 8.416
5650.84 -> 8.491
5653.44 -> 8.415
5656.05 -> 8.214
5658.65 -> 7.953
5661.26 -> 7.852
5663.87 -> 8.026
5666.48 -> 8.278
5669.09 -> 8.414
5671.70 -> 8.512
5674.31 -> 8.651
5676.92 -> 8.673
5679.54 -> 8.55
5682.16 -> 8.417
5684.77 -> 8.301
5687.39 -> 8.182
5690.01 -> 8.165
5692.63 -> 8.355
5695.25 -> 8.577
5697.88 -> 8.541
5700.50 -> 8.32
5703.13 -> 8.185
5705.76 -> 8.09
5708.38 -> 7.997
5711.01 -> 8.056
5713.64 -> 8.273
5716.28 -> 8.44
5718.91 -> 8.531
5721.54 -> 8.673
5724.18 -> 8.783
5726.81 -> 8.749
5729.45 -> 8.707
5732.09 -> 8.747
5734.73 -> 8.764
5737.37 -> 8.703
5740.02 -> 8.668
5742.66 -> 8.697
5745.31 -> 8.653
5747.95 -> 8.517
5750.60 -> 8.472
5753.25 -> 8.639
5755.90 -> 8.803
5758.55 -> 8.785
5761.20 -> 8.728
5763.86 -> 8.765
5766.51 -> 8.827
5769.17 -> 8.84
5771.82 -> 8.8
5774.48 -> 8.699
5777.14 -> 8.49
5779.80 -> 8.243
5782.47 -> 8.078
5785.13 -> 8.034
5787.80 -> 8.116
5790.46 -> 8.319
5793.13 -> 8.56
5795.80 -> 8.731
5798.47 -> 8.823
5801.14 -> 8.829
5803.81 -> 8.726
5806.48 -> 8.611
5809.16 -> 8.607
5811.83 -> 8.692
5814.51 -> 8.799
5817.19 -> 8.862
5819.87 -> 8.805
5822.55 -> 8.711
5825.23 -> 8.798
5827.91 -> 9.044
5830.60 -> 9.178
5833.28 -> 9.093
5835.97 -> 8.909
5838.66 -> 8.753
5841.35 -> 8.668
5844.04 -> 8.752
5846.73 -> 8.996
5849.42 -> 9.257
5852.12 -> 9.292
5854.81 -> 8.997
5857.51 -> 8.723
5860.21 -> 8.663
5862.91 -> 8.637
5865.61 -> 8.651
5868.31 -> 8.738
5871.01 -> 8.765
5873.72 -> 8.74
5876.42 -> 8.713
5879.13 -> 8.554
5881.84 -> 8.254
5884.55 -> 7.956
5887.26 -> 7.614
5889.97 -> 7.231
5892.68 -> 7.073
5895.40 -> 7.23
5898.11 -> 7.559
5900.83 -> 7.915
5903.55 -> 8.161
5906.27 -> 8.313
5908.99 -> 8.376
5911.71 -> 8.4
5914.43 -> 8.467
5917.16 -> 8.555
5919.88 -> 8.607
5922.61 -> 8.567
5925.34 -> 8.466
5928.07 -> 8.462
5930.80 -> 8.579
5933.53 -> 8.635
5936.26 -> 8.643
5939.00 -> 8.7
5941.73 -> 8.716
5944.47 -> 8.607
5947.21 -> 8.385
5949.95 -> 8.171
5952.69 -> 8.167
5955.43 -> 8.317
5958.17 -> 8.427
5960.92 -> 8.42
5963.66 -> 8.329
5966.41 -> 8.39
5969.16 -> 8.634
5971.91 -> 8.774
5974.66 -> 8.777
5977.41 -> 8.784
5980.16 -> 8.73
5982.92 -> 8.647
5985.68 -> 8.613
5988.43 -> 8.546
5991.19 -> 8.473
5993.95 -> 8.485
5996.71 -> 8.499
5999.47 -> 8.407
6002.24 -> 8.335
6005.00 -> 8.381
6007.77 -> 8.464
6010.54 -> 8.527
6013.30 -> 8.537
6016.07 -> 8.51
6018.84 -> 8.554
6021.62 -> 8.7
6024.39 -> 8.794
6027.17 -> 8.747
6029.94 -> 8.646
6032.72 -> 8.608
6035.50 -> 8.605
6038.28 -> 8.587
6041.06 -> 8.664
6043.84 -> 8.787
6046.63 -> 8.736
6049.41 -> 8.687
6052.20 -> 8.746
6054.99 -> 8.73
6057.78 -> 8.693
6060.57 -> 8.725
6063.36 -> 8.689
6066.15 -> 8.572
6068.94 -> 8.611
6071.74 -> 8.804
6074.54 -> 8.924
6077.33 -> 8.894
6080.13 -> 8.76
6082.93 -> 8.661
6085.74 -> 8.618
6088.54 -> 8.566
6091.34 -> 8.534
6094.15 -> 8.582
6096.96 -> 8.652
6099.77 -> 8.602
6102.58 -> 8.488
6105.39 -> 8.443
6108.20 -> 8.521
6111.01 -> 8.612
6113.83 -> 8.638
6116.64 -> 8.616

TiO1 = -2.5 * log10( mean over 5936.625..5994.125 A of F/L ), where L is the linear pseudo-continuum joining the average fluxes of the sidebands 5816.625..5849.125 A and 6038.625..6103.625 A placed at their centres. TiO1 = 0.03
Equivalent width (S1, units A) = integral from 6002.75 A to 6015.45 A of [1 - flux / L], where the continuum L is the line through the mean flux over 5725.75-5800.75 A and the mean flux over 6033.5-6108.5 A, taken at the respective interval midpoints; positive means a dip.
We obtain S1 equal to 0.3 A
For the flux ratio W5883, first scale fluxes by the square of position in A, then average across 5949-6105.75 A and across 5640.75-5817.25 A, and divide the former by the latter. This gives 1.12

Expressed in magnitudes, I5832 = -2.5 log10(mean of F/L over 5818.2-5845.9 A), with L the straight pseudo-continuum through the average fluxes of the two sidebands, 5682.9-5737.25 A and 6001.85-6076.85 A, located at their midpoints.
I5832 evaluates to -0.05 mag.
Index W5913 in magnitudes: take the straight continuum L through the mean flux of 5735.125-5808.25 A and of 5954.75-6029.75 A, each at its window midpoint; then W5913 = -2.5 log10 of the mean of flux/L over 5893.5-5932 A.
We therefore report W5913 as 0.04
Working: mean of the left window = 8.6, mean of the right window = 8.55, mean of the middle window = 8.24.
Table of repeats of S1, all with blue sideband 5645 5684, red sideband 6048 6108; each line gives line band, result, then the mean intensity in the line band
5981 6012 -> 0.39 A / 8.49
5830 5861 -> -1.67 A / 8.94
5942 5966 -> 0.55 A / 8.37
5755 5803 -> -0.85 A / 8.58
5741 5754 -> -0.29 A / 8.6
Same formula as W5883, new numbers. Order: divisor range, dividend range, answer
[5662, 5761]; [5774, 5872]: 1.07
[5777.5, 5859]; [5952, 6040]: 1.04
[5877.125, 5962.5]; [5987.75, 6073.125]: 1.08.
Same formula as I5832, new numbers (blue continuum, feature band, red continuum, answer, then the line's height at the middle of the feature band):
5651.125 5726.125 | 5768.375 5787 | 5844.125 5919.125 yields -0.01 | 8.36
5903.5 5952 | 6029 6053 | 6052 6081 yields 0.00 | 8.7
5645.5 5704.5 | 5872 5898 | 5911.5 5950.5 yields 0.08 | 8.5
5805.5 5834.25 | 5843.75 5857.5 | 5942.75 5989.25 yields -0.03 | 8.77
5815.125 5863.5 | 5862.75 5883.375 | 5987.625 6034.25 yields 0.03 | 8.83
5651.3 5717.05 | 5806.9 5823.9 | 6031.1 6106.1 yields -0.04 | 8.42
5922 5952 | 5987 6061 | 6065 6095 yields 0.00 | 8.63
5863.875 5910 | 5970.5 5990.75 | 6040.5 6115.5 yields -0.04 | 8.38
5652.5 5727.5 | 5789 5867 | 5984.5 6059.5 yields -0.05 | 8.45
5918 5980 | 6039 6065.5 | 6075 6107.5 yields -0.01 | 8.6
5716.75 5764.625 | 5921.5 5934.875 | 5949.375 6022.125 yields 0.00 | 8.55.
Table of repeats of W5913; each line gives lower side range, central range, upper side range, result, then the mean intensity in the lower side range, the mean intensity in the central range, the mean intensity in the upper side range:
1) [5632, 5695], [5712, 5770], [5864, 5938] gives -0.05 mag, 8.33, 8.67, 8.27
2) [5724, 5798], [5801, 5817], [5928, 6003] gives -0.02 mag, 8.6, 8.71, 8.53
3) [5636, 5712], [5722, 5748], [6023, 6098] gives -0.04 mag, 8.3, 8.71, 8.69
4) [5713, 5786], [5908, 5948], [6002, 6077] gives 0.01 mag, 8.62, 8.55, 8.65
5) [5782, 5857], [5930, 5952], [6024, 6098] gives 0.02 mag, 8.76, 8.54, 8.69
